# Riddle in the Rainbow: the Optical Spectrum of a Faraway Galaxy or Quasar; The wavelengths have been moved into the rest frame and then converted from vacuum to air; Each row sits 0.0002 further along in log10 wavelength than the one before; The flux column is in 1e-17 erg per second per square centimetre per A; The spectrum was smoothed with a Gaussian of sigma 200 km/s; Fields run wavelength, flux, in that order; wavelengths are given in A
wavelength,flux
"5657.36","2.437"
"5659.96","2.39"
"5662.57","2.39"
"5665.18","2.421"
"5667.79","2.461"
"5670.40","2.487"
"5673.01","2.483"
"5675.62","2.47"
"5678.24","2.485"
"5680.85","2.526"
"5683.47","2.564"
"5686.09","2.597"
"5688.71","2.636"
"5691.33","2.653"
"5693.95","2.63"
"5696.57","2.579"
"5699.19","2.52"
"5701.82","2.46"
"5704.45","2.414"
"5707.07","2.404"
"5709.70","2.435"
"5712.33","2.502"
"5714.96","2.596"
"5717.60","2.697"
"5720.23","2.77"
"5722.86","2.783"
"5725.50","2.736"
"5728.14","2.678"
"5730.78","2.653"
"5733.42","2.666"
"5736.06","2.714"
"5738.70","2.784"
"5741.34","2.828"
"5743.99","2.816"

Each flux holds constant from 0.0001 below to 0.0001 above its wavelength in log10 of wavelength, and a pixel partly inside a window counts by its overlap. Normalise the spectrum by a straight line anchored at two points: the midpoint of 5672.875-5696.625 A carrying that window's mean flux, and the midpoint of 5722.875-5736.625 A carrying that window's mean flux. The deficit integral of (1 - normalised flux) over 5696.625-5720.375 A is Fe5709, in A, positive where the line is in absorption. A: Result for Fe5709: 1.0 A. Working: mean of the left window 2.57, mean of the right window 2.7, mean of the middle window 2.52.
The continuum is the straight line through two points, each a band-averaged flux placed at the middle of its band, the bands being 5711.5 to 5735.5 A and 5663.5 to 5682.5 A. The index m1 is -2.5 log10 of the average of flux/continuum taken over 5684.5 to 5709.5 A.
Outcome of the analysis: 0.014 mag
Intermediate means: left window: 2.48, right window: 2.68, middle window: 2.54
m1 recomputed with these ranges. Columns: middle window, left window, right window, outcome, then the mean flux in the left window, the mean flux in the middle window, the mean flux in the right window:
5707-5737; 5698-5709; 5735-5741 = -0.01 mag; 2.45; 2.64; 2.77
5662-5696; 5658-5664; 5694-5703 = -0.03 mag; 2.4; 2.53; 2.54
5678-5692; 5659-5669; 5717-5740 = -0.03 mag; 2.41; 2.58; 2.72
